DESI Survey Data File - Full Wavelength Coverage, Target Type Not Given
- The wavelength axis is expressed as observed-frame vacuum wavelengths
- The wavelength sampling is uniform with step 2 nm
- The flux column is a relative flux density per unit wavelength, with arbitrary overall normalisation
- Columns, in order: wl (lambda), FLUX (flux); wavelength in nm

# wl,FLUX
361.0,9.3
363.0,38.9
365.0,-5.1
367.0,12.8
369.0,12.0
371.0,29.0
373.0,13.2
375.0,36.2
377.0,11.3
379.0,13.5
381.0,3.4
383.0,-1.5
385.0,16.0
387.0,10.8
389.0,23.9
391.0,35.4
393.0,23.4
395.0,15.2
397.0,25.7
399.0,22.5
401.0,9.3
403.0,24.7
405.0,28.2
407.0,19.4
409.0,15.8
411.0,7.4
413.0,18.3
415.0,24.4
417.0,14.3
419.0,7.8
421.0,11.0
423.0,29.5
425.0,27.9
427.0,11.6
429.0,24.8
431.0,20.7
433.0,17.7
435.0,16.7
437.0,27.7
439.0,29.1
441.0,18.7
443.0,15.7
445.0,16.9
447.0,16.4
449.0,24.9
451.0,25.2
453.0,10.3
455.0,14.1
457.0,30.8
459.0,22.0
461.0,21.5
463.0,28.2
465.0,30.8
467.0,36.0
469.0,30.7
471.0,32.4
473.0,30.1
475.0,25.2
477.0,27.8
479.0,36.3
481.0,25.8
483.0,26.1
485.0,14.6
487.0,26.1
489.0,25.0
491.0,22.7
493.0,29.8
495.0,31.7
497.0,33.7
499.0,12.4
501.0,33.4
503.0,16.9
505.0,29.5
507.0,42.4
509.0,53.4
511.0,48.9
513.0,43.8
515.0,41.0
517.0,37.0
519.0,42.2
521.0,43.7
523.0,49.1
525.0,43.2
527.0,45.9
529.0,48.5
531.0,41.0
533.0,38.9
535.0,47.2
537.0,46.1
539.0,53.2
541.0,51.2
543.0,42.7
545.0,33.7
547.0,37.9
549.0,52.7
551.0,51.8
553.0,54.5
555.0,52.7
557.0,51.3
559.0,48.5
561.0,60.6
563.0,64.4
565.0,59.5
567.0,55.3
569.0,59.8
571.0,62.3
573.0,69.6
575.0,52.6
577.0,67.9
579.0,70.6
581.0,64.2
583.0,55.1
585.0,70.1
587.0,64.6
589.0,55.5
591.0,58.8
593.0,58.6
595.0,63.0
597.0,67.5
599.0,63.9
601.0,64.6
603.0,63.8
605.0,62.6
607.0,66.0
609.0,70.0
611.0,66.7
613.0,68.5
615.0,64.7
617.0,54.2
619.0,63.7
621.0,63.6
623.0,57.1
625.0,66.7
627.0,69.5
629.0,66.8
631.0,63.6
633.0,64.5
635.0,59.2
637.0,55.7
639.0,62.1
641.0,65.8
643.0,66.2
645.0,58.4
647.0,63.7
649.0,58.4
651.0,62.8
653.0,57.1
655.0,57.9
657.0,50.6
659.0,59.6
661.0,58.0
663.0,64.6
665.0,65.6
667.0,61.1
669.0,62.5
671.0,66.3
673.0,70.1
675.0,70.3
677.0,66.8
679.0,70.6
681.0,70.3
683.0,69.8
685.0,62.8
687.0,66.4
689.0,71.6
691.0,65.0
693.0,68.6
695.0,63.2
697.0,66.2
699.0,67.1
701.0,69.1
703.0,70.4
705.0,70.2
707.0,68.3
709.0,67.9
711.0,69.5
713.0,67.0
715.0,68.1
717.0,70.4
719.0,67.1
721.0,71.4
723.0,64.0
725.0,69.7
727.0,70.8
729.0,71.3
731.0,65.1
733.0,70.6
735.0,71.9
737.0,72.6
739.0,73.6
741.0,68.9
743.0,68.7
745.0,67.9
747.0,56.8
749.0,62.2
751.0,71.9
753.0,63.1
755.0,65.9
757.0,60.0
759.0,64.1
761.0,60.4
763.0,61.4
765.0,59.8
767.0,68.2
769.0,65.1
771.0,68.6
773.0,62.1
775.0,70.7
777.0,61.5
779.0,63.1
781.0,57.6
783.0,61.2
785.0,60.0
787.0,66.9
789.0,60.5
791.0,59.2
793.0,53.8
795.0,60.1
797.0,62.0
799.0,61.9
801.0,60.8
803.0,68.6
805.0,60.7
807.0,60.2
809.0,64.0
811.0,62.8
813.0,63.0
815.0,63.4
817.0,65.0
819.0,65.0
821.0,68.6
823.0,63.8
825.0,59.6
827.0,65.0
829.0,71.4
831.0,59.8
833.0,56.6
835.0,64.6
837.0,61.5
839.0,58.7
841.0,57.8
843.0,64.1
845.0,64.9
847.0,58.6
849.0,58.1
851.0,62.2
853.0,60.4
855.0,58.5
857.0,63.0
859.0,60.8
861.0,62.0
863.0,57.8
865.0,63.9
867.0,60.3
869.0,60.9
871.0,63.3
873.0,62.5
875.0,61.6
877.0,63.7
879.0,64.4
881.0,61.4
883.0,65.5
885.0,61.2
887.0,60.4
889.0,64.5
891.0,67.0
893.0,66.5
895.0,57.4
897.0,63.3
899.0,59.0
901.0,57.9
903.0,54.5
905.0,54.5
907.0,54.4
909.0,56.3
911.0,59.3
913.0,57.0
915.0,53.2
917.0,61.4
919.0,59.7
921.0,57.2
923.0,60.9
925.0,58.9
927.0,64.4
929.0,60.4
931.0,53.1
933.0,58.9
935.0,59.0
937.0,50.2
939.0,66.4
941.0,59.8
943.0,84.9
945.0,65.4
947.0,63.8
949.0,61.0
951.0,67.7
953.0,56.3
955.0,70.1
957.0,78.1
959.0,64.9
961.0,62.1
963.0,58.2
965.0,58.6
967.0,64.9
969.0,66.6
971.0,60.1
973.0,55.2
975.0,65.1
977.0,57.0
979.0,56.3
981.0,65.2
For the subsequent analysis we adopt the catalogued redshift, 0.27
